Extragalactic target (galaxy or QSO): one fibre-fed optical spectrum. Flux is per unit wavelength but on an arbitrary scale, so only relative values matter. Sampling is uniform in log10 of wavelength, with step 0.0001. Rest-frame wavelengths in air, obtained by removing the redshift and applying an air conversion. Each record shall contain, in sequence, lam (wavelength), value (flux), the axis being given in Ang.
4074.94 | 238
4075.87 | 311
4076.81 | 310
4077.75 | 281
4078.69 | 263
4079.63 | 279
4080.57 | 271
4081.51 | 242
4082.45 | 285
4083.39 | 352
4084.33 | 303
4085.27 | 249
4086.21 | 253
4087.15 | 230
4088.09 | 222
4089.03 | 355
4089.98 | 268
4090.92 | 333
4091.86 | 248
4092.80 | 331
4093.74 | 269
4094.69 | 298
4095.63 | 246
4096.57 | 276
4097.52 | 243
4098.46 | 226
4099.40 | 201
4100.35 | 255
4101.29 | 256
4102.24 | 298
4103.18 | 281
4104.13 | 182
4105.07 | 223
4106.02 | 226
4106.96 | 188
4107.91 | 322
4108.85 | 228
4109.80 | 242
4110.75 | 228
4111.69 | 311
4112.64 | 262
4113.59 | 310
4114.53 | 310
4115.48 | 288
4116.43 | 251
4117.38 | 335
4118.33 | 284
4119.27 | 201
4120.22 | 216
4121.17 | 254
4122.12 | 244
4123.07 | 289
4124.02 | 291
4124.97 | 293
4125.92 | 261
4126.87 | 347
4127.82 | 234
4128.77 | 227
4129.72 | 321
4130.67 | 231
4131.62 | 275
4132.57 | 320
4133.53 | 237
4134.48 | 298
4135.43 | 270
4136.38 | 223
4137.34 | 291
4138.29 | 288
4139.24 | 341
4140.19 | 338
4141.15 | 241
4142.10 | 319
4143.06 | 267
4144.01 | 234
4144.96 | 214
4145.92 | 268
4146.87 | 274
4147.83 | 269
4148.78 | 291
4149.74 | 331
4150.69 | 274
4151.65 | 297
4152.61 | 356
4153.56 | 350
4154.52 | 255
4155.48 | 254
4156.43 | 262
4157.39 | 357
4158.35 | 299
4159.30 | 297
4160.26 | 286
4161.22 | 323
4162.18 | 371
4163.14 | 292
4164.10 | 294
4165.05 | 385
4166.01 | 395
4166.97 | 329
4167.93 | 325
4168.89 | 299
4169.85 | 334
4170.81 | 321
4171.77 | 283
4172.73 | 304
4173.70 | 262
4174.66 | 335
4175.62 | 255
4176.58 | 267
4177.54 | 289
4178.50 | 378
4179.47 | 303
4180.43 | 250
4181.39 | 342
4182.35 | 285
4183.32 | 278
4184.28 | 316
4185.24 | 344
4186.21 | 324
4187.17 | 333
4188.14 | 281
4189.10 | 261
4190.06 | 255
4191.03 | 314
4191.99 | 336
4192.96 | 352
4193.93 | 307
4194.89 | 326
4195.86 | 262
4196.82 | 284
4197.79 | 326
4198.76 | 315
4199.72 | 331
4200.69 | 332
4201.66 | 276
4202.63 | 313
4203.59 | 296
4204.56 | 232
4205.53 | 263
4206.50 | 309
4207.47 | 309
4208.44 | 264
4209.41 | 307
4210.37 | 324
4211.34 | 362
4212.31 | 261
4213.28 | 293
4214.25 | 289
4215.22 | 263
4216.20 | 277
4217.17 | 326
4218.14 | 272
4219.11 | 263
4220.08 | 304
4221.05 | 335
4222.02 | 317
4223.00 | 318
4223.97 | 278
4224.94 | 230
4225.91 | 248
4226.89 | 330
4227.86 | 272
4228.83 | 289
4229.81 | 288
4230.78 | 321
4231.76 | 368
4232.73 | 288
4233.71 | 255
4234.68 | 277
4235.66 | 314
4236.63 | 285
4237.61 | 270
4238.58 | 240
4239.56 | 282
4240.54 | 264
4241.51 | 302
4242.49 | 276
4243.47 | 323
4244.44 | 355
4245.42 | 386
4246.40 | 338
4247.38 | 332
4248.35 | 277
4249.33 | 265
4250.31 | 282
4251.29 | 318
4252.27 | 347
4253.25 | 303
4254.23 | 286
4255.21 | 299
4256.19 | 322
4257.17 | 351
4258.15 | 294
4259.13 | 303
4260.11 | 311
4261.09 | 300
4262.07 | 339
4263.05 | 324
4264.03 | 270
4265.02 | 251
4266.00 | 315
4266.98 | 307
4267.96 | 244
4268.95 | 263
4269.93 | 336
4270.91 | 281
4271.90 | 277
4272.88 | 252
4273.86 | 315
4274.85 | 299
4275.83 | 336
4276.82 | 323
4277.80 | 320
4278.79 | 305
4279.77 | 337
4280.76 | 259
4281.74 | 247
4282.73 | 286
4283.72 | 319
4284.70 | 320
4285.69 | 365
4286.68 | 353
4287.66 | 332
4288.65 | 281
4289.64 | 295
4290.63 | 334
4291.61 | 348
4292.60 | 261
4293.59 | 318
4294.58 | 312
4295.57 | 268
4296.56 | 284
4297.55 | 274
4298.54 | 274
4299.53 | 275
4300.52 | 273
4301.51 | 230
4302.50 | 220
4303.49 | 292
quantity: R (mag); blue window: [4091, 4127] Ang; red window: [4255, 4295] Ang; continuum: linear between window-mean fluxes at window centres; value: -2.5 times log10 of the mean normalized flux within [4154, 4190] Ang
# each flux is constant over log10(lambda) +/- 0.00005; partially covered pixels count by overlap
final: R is -0.10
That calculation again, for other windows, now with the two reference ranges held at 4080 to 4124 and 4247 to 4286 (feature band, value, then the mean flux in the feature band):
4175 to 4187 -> -0.08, 304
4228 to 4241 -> 0.03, 287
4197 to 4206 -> -0.04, 298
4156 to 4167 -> -0.17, 324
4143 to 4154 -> -0.04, 286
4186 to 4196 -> -0.08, 306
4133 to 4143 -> -0.04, 284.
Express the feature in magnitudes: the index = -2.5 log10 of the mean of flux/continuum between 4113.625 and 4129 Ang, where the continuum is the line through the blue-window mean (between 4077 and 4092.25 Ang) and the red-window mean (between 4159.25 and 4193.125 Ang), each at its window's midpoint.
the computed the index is 0.07 mag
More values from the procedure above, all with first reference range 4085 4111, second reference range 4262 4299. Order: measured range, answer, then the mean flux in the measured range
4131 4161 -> -0.072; 286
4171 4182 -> -0.084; 298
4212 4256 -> -0.025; 296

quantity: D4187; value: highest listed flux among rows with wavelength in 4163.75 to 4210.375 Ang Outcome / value 395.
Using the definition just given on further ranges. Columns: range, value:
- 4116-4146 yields 347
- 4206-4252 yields 386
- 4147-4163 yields 371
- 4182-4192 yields 344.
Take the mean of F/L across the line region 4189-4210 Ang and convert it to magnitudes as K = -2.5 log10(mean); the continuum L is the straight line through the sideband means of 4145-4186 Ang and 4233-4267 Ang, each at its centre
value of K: 0.02 mag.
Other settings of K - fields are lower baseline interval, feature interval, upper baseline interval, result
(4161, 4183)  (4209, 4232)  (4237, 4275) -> 0.03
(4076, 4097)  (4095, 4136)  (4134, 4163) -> 0.09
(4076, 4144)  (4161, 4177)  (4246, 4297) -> -0.12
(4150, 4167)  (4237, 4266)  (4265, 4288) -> 0.01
